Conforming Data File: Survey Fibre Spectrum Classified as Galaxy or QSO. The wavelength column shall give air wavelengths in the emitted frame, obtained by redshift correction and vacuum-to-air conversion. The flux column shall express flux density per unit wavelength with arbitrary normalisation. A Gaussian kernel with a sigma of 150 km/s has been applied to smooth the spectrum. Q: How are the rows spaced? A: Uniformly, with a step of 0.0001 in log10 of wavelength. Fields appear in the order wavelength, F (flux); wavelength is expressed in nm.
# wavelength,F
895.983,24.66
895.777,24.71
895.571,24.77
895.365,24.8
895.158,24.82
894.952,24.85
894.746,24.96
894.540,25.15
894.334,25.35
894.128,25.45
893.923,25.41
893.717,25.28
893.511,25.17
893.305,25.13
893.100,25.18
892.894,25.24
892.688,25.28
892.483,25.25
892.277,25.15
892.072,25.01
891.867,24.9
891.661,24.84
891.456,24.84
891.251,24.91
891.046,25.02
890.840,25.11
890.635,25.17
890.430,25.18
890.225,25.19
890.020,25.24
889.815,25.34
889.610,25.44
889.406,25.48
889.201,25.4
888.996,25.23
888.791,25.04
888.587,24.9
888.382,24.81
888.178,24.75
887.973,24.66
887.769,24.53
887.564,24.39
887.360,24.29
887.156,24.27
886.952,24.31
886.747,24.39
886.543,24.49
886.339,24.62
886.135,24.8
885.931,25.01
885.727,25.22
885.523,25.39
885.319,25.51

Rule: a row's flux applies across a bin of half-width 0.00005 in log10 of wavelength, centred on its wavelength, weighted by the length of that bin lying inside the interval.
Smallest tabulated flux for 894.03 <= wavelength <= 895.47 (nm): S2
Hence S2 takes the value 24.8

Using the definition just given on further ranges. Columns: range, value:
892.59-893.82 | 25.13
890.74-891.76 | 24.84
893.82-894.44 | 25.35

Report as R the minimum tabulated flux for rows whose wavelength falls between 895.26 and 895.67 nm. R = 24.77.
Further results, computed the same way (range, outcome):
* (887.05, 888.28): 24.27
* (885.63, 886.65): 24.49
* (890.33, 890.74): 25.17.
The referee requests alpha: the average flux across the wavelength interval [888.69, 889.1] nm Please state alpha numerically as 25.1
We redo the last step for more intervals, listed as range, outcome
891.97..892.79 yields 25.2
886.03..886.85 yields 24.6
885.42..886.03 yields 25.2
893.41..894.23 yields 25.3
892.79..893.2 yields 25.2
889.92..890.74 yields 25.2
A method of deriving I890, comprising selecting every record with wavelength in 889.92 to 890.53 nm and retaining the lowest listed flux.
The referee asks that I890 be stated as 25.18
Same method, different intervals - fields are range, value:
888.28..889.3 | 24.81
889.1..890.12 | 25.24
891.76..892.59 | 24.9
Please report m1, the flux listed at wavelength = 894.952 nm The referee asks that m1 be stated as 24.85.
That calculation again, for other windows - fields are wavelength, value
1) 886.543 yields 24.49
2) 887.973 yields 24.66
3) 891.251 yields 24.91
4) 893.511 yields 25.17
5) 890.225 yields 25.19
